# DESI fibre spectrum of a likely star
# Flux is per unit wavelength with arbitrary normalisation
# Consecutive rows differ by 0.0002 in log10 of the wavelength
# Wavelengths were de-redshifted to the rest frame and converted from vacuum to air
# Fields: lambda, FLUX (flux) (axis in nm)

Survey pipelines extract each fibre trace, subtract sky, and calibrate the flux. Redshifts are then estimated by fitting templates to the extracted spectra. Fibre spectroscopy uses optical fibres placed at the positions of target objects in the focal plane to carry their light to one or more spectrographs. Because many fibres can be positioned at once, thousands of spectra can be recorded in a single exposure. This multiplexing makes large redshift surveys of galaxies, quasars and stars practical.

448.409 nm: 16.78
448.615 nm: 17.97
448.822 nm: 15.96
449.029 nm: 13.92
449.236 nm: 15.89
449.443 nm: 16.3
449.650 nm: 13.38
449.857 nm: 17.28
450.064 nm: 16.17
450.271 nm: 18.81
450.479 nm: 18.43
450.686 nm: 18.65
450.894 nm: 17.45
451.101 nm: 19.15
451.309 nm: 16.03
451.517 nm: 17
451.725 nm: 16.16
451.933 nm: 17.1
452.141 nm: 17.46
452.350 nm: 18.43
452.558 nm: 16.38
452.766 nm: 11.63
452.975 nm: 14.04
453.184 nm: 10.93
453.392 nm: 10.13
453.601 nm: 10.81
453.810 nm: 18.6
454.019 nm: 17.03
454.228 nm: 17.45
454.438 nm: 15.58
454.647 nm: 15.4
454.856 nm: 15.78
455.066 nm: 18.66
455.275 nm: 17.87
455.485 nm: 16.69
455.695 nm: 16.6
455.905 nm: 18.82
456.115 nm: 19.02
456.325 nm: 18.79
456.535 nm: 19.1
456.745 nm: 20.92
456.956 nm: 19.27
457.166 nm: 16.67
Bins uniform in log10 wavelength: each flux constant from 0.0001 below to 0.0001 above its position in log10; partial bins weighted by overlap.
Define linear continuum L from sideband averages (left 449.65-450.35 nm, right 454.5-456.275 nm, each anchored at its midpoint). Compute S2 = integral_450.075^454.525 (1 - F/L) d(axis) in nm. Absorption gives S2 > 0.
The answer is 0.25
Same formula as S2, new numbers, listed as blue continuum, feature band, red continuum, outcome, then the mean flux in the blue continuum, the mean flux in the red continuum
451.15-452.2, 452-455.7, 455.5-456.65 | 0.44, 16.8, 18.4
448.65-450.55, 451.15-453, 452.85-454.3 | -0.16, 16.3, 14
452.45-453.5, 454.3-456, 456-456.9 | 0.00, 12.6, 19.4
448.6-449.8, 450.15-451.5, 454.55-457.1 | -0.16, 15.4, 18.1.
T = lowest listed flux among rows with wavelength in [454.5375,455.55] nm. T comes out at 15.4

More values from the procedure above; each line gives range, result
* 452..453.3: 10.93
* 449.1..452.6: 13.38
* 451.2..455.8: 10.13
